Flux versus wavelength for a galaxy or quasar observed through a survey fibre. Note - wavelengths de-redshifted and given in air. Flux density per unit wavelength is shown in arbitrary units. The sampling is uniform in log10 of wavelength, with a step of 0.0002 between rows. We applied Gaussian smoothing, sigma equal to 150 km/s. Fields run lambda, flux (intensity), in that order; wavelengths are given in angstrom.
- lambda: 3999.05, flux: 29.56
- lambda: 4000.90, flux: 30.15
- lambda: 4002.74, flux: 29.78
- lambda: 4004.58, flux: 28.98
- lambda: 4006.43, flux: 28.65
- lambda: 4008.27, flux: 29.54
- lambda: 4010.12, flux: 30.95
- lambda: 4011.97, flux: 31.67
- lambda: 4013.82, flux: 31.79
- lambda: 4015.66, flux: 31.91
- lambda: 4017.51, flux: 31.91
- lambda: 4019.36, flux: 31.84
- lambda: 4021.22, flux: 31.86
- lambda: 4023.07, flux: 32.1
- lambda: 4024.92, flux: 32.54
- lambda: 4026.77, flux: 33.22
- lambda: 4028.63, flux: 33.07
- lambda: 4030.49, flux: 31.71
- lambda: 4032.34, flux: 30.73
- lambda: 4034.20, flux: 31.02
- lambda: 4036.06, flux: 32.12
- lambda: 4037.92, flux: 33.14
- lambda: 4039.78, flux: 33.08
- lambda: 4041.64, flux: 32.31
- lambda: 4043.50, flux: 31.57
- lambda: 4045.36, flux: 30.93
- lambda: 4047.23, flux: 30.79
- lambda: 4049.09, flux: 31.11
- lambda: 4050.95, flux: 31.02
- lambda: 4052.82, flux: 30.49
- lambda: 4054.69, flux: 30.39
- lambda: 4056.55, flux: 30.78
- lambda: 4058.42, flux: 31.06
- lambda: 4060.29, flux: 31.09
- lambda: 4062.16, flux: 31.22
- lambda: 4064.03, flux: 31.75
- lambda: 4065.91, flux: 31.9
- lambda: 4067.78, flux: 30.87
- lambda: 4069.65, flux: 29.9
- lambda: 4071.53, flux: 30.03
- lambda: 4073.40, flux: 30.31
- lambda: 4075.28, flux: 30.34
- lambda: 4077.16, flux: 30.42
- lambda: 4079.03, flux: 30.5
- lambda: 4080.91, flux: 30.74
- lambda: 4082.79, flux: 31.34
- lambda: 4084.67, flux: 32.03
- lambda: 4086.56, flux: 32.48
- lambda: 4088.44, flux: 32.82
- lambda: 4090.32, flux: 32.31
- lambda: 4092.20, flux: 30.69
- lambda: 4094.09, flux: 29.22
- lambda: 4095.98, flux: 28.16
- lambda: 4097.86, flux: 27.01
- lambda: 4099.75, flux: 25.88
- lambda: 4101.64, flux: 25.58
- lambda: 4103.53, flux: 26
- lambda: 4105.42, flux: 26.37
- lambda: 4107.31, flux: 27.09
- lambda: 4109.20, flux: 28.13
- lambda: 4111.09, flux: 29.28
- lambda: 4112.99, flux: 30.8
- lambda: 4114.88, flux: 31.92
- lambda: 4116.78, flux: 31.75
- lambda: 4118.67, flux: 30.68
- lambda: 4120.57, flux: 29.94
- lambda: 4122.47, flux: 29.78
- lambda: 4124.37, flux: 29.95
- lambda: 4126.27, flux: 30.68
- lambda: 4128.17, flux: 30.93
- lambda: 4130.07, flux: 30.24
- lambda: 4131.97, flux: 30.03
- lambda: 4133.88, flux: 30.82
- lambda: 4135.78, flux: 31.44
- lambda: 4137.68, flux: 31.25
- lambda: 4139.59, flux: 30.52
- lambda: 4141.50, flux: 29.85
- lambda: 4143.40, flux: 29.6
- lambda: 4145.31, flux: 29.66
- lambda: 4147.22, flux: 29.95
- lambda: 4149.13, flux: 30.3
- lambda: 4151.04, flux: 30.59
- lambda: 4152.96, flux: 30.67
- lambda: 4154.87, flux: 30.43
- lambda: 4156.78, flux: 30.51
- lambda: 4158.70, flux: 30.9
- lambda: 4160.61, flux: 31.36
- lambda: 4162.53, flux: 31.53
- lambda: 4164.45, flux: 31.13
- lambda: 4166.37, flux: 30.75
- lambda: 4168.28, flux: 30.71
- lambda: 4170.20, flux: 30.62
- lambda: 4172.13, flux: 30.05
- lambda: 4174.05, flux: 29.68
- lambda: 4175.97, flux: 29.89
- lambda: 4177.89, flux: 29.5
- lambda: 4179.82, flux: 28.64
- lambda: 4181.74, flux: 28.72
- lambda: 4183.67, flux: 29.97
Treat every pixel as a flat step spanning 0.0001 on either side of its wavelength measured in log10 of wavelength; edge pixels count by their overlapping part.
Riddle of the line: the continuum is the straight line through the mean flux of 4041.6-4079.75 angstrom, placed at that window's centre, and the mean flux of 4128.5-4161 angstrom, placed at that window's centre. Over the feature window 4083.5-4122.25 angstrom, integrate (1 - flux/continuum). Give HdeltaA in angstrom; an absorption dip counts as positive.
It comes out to 1.6 angstrom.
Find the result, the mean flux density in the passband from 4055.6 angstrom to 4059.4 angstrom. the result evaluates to 31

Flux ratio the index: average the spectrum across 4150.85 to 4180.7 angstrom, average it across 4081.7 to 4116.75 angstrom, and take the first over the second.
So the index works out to 1.0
